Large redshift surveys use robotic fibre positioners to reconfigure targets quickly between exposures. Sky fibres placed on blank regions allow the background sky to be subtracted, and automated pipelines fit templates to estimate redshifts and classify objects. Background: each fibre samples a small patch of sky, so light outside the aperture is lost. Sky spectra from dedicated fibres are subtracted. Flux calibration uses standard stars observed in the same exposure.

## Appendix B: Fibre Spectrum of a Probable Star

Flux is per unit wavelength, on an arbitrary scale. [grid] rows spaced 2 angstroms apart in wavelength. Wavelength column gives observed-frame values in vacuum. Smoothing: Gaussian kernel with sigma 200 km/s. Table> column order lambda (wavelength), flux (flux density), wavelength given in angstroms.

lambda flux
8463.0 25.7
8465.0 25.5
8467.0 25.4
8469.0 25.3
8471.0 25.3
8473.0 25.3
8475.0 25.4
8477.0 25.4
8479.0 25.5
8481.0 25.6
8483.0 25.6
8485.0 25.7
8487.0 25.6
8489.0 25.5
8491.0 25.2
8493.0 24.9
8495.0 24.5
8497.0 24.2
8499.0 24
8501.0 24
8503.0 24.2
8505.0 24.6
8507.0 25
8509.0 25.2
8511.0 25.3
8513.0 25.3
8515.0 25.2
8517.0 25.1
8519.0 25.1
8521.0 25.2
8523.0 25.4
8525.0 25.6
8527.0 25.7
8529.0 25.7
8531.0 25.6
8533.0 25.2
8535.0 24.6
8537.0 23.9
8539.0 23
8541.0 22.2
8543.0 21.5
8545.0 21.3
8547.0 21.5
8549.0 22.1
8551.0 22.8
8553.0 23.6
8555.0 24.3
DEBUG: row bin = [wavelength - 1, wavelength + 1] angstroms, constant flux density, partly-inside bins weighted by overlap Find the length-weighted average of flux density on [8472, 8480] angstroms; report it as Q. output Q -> 25.4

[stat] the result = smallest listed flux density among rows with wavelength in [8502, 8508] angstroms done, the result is 24.2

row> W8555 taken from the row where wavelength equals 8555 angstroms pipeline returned 24.3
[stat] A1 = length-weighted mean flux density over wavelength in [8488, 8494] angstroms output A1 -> 25.2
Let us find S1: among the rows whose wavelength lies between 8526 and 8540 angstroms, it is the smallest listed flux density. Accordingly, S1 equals 23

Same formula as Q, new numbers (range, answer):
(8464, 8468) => 25.4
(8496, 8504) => 24.1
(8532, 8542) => 23.8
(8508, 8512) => 25.2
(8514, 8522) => 25.1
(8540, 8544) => 21.9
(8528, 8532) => 25.6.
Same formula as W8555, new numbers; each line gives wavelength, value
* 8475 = 25.4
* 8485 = 25.7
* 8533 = 25.2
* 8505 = 24.6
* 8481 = 25.6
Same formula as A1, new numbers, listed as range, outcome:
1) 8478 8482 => 25.6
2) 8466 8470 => 25.4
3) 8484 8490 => 25.6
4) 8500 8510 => 24.6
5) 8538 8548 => 21.9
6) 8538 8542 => 22.6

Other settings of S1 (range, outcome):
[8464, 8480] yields 25.3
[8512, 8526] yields 25.1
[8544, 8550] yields 21.3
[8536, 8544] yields 21.5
